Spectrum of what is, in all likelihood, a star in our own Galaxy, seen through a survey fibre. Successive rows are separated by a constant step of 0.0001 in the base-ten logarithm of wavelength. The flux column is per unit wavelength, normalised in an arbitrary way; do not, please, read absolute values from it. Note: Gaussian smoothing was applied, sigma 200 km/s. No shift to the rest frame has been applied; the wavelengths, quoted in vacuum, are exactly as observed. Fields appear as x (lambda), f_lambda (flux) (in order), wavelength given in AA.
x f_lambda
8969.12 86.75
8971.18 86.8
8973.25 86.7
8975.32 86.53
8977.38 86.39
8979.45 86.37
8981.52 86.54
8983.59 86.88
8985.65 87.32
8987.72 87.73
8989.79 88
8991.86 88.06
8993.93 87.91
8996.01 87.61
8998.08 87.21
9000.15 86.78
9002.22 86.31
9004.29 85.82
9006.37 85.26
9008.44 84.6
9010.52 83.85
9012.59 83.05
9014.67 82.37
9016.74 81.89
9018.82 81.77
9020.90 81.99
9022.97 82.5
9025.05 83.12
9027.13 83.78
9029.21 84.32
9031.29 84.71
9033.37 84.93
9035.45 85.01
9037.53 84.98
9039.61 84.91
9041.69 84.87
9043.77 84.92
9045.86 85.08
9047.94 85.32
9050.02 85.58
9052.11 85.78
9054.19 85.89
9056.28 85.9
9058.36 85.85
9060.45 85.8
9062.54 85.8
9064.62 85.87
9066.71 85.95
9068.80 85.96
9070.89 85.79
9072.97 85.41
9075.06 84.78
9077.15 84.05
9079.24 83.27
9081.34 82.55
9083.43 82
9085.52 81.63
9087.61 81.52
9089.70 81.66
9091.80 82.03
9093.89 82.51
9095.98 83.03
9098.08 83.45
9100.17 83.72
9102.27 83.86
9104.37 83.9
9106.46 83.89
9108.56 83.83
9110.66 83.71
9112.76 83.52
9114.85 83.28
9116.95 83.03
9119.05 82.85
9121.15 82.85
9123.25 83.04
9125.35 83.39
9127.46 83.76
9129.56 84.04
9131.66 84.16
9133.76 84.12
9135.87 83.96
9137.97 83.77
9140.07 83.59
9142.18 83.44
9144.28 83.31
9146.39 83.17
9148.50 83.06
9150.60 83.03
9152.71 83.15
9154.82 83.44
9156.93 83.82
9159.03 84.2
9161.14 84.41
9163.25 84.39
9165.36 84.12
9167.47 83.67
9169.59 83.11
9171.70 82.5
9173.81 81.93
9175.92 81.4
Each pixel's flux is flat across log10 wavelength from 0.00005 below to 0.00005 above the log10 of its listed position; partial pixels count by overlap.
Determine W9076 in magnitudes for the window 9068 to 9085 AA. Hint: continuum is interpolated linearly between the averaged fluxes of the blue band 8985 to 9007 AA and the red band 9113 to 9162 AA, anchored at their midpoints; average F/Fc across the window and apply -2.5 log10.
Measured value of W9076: 0.01 mag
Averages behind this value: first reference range 87.1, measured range 84.1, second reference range 83.5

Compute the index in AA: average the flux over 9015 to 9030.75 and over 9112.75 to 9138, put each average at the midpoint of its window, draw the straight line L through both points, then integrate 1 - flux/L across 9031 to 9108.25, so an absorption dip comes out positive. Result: -1.1 AA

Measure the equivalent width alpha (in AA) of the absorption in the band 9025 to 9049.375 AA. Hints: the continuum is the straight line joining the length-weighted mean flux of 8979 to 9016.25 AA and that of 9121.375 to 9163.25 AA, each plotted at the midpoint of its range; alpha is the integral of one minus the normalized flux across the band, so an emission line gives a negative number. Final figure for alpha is 0.2 AA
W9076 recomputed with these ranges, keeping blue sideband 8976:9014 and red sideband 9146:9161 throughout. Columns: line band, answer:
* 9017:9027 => 0.04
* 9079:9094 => 0.03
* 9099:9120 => 0.01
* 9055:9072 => -0.01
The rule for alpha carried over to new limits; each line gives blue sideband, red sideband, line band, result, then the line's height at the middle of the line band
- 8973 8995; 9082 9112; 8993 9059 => 0.6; 85.6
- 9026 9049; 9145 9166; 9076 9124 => 0.7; 84.2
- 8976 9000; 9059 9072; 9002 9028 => 1.0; 86.8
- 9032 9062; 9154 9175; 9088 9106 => 0.3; 84.6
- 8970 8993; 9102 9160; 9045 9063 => -0.1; 85.4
